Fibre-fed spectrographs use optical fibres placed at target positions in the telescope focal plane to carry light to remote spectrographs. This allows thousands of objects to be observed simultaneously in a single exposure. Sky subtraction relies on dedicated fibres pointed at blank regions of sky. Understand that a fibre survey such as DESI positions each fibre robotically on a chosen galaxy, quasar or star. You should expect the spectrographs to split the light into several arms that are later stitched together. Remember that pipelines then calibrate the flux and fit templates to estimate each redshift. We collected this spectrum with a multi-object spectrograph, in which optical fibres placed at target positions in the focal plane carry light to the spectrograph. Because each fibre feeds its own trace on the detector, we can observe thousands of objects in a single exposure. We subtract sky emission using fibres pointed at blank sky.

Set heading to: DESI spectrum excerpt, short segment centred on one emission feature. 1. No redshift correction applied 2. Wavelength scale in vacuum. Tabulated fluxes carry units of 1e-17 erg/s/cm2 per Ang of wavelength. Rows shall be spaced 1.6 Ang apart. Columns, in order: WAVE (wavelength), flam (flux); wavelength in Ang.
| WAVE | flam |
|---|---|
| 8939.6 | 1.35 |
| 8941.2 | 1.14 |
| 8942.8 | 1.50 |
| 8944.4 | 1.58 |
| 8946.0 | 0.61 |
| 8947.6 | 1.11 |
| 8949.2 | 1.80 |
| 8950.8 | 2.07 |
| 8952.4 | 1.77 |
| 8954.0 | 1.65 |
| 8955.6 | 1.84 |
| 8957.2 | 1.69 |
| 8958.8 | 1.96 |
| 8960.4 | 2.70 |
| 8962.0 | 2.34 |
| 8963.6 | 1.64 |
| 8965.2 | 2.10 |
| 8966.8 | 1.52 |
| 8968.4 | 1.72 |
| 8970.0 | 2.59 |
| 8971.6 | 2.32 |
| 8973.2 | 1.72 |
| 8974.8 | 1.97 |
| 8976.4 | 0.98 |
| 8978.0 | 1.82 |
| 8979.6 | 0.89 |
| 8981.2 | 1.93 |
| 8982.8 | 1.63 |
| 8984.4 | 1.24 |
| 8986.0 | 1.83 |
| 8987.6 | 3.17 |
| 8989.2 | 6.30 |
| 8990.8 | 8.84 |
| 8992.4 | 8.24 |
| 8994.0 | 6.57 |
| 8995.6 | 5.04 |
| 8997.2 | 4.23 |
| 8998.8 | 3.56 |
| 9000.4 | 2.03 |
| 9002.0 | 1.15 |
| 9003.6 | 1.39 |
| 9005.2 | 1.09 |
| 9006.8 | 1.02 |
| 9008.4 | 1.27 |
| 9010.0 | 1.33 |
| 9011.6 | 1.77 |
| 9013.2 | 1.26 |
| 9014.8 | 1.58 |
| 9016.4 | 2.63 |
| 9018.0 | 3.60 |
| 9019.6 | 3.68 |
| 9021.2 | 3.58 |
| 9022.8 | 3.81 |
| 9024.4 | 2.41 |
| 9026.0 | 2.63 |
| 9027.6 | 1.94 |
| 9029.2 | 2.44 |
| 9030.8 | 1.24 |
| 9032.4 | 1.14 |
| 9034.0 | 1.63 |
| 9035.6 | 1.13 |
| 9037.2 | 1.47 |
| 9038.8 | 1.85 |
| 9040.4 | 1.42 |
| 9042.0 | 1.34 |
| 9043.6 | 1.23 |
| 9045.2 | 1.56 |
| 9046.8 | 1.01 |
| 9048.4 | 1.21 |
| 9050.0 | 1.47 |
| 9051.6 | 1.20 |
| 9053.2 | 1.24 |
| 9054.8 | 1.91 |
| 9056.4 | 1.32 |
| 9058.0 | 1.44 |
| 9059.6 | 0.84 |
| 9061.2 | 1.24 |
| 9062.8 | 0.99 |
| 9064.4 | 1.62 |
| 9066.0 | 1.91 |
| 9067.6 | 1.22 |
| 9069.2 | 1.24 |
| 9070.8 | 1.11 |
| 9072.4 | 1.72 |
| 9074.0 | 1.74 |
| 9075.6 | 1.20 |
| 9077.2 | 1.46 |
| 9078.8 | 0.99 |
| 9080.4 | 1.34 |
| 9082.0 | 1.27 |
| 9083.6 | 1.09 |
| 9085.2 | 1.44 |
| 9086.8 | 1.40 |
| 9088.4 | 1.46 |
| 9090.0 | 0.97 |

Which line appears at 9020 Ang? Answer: [N II]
